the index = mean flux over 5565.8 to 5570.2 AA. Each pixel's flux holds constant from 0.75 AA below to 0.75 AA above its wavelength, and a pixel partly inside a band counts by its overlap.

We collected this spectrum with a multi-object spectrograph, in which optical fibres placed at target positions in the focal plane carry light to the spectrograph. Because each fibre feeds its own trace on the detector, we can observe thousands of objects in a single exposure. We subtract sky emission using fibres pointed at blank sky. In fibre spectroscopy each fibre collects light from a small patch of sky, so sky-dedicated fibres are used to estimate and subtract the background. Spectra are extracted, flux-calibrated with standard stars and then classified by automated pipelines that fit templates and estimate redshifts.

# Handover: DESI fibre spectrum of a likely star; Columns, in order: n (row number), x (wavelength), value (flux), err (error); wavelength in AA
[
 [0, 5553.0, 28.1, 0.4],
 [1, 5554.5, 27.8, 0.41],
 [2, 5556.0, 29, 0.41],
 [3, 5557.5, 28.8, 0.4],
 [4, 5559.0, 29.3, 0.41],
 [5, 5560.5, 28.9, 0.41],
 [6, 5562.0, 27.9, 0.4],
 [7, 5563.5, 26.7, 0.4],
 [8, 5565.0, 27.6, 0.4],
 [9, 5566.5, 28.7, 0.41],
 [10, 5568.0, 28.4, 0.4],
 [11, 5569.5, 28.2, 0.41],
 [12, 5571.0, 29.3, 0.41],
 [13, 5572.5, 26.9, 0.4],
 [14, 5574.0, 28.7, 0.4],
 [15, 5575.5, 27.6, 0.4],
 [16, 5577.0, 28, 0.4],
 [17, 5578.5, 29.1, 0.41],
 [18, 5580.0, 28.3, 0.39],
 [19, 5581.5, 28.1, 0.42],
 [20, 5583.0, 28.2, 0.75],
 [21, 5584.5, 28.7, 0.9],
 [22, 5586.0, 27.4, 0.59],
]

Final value 28.4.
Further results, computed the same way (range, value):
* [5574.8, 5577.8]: 27.8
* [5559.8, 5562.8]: 28.4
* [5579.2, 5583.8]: 28.2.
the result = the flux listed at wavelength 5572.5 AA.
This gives 26.9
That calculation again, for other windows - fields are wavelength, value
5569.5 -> 28.2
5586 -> 27.4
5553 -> 28.1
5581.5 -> 28.1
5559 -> 29.3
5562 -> 27.9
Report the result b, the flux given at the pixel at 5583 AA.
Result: 28.2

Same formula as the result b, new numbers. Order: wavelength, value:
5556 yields 29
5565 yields 27.6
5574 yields 28.7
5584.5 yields 28.7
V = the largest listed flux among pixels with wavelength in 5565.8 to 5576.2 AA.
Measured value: 29.3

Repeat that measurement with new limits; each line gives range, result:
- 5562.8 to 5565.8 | 27.6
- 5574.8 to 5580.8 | 29.1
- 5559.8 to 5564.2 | 28.9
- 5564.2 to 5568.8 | 28.7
